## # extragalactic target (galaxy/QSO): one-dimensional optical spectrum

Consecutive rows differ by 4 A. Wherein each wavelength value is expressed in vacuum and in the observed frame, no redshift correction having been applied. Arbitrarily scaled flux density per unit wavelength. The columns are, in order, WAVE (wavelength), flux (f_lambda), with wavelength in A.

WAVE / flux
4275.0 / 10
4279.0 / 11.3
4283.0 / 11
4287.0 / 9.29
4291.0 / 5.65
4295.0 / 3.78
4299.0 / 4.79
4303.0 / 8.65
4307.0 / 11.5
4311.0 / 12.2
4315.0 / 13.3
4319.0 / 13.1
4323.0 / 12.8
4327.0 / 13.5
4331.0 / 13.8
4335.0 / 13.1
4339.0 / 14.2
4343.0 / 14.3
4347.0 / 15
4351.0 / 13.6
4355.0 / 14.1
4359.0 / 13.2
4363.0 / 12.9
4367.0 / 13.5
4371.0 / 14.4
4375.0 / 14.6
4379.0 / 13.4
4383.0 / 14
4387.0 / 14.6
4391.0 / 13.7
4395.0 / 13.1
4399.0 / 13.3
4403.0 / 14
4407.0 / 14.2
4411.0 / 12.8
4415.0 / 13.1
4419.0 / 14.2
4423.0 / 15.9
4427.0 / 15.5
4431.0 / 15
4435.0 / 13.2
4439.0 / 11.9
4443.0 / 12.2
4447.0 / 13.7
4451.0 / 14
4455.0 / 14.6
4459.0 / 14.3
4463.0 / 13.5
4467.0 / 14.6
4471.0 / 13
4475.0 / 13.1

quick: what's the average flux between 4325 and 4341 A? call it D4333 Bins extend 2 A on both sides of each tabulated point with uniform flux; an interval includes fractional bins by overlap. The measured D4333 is 13.6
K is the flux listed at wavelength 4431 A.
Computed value 15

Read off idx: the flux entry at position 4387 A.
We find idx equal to 14.6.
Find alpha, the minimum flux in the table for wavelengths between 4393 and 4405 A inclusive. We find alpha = 13.1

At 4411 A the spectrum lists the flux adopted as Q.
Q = 12.8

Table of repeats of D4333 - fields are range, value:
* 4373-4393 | 14.1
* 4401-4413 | 13.7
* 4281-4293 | 8.65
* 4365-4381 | 14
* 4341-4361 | 14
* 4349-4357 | 13.8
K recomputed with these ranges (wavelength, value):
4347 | 15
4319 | 13.1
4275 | 10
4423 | 15.9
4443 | 12.2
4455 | 14.6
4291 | 5.65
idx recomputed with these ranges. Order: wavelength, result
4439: 11.9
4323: 12.8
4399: 13.3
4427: 15.5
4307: 11.5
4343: 14.3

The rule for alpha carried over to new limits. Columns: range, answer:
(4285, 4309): 3.78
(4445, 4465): 13.5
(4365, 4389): 13.4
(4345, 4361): 13.2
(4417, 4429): 14.2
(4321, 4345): 12.8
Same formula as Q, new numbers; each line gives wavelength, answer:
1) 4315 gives 13.3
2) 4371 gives 14.4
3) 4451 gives 14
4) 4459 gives 14.3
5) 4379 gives 13.4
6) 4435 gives 13.2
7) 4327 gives 13.5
